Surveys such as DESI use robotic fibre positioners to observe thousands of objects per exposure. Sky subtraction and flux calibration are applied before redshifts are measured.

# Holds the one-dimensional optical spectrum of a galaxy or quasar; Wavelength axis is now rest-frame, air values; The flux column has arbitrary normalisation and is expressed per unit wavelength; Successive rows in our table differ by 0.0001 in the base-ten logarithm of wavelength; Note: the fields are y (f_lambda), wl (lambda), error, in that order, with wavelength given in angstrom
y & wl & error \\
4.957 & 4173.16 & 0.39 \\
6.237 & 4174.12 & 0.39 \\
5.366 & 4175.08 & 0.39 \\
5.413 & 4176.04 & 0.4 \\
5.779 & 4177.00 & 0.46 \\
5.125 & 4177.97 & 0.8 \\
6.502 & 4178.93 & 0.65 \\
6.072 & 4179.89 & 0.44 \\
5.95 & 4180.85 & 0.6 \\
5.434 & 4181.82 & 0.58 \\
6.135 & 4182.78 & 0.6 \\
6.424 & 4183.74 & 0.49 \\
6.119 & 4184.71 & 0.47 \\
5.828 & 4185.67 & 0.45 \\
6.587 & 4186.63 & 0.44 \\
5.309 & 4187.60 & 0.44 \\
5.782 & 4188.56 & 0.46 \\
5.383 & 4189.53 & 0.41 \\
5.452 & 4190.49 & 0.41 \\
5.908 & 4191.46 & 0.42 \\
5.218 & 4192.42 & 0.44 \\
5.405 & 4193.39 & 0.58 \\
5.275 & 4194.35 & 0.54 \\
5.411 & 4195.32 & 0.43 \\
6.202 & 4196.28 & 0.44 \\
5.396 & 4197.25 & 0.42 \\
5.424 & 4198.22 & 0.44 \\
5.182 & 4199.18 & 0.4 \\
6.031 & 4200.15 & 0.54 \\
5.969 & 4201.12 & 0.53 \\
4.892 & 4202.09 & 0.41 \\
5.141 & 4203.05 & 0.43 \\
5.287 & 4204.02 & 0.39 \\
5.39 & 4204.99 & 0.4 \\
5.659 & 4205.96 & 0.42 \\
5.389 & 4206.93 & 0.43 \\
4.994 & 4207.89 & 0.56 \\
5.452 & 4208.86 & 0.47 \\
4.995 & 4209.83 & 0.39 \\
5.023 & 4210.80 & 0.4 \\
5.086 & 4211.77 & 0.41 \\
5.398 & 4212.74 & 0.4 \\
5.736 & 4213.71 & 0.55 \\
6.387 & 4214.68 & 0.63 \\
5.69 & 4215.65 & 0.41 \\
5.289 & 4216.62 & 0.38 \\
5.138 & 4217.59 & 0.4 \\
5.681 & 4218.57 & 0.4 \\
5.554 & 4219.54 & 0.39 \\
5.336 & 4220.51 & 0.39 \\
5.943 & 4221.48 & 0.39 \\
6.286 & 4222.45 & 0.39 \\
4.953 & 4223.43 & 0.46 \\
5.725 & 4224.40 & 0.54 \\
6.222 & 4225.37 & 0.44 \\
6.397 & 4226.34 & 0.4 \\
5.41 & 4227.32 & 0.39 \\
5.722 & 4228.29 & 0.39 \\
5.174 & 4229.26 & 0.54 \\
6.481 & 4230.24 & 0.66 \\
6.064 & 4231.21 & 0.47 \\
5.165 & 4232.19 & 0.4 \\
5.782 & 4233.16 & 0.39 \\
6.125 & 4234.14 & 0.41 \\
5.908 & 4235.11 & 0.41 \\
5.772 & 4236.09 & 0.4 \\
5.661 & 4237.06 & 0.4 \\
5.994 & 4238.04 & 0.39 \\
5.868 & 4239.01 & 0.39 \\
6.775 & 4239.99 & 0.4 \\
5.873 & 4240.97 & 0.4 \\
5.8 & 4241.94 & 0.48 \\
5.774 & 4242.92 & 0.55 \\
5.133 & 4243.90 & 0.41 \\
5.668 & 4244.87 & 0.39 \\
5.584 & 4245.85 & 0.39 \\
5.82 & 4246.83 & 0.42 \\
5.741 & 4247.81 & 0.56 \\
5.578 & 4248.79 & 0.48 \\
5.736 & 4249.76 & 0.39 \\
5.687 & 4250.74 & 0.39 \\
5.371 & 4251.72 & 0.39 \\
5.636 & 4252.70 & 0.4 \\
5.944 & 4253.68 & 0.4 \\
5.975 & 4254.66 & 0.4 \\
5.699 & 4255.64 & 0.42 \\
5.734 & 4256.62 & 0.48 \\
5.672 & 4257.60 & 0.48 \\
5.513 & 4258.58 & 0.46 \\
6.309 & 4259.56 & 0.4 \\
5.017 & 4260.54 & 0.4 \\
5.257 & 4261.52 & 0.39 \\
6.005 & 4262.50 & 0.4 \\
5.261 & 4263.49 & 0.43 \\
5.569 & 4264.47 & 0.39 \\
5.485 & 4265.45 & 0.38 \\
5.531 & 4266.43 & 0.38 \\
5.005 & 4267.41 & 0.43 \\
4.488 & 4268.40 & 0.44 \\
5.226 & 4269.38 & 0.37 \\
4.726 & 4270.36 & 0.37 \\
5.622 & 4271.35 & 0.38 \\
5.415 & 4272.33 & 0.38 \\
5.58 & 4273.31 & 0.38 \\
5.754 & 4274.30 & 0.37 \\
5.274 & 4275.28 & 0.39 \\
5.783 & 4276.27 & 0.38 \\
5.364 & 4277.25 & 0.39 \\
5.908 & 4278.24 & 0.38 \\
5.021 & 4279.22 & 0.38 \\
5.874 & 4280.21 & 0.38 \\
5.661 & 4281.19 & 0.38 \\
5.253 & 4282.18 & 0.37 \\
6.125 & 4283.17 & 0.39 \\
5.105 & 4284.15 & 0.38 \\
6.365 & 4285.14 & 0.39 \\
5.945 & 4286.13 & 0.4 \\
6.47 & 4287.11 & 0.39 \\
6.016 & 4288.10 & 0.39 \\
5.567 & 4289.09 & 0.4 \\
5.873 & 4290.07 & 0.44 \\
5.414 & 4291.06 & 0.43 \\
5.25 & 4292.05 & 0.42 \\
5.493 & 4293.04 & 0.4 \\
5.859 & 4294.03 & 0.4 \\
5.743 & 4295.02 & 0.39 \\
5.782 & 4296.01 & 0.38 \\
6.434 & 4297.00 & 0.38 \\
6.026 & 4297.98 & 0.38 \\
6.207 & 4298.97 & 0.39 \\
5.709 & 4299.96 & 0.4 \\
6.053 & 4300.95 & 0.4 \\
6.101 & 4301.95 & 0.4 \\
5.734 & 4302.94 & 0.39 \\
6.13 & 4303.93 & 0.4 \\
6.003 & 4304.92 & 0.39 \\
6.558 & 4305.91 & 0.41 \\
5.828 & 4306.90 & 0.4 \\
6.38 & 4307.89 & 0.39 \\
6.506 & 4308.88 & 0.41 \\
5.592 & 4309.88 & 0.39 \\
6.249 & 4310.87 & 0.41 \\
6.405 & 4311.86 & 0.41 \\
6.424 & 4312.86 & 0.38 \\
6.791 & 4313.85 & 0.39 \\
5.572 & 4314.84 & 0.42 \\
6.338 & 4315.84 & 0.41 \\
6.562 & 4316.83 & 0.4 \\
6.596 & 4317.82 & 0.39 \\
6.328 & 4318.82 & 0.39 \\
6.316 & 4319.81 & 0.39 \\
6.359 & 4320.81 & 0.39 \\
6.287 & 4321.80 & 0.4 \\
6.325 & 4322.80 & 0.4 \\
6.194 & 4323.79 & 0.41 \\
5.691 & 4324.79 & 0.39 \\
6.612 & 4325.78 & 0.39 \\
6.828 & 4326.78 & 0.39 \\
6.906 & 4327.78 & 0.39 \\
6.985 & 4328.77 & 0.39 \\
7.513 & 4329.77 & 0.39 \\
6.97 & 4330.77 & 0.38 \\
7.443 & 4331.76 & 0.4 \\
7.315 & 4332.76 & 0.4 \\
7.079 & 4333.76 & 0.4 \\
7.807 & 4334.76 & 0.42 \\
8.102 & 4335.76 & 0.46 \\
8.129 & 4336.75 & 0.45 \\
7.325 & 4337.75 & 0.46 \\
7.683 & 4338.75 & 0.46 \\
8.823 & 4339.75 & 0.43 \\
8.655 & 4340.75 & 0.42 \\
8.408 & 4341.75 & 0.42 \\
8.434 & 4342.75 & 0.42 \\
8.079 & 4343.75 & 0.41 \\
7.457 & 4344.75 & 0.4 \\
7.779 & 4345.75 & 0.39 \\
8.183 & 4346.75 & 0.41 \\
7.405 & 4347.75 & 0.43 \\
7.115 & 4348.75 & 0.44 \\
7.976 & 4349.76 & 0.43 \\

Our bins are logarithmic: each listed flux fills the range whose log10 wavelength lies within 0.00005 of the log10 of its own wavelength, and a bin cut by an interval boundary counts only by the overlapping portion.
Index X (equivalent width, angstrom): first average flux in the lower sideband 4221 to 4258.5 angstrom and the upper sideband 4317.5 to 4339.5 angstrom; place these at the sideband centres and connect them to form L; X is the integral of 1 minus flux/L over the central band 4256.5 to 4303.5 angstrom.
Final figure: 5.1 angstrom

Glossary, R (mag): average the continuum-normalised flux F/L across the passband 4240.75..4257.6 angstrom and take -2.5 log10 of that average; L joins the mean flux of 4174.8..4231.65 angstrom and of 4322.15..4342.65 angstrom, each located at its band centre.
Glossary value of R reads 0.10 mag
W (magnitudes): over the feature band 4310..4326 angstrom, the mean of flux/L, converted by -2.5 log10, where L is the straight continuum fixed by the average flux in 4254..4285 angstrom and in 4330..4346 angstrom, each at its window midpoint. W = 0.139 mag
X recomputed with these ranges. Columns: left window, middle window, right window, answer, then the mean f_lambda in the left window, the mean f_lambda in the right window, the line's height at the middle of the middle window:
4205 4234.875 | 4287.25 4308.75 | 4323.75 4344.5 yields 3.03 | 5.61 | 7.5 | 6.9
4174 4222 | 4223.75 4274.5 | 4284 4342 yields 2.79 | 5.59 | 6.5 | 5.99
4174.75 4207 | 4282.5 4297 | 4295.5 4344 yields 1.53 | 5.65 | 6.74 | 6.49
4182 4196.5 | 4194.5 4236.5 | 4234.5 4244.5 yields 1.62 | 5.75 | 5.86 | 5.81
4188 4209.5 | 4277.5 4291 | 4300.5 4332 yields 0.82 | 5.46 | 6.39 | 6.13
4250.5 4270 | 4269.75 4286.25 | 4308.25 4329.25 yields 0.60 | 5.51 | 6.37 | 5.77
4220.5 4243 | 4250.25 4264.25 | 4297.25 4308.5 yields 0.68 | 5.85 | 6.08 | 5.94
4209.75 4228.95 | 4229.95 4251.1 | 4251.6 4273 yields -1.02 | 5.61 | 5.48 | 5.54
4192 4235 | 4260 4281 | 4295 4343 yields 2.66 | 5.56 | 6.7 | 6.18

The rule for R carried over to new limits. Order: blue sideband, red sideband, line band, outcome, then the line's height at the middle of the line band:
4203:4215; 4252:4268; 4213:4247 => -0.058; 5.46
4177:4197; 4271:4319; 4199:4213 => 0.092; 5.8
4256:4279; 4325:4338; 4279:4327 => 0.072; 6.46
